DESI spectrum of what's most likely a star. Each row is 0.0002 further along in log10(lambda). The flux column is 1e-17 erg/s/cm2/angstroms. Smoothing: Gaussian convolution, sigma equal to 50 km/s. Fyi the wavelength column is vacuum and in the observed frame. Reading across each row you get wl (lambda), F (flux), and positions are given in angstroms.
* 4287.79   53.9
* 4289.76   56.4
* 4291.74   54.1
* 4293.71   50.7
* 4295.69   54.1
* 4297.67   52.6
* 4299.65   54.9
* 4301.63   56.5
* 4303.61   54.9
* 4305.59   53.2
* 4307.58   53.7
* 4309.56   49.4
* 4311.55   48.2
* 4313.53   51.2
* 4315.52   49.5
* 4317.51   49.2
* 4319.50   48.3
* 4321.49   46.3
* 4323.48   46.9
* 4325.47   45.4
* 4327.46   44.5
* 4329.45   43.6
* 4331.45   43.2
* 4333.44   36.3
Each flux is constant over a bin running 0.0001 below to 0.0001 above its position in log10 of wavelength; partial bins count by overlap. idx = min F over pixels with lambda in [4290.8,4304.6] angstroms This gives 50.7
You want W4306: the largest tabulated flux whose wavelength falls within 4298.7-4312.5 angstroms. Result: 56.5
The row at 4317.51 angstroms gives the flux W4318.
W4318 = 49.2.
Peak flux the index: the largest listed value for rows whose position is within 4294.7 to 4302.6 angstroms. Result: 56.5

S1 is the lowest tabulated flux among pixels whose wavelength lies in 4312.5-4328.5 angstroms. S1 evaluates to 44.5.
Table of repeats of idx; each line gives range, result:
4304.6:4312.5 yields 48.2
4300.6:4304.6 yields 54.9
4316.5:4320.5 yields 48.3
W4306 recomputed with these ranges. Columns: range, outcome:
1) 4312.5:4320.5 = 51.2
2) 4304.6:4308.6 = 53.7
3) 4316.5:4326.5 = 49.2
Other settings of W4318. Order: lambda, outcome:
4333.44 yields 36.3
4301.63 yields 56.5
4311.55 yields 48.2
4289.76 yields 56.4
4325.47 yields 45.4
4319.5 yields 48.3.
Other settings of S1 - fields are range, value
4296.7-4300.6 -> 52.6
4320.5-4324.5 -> 46.3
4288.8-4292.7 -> 54.1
